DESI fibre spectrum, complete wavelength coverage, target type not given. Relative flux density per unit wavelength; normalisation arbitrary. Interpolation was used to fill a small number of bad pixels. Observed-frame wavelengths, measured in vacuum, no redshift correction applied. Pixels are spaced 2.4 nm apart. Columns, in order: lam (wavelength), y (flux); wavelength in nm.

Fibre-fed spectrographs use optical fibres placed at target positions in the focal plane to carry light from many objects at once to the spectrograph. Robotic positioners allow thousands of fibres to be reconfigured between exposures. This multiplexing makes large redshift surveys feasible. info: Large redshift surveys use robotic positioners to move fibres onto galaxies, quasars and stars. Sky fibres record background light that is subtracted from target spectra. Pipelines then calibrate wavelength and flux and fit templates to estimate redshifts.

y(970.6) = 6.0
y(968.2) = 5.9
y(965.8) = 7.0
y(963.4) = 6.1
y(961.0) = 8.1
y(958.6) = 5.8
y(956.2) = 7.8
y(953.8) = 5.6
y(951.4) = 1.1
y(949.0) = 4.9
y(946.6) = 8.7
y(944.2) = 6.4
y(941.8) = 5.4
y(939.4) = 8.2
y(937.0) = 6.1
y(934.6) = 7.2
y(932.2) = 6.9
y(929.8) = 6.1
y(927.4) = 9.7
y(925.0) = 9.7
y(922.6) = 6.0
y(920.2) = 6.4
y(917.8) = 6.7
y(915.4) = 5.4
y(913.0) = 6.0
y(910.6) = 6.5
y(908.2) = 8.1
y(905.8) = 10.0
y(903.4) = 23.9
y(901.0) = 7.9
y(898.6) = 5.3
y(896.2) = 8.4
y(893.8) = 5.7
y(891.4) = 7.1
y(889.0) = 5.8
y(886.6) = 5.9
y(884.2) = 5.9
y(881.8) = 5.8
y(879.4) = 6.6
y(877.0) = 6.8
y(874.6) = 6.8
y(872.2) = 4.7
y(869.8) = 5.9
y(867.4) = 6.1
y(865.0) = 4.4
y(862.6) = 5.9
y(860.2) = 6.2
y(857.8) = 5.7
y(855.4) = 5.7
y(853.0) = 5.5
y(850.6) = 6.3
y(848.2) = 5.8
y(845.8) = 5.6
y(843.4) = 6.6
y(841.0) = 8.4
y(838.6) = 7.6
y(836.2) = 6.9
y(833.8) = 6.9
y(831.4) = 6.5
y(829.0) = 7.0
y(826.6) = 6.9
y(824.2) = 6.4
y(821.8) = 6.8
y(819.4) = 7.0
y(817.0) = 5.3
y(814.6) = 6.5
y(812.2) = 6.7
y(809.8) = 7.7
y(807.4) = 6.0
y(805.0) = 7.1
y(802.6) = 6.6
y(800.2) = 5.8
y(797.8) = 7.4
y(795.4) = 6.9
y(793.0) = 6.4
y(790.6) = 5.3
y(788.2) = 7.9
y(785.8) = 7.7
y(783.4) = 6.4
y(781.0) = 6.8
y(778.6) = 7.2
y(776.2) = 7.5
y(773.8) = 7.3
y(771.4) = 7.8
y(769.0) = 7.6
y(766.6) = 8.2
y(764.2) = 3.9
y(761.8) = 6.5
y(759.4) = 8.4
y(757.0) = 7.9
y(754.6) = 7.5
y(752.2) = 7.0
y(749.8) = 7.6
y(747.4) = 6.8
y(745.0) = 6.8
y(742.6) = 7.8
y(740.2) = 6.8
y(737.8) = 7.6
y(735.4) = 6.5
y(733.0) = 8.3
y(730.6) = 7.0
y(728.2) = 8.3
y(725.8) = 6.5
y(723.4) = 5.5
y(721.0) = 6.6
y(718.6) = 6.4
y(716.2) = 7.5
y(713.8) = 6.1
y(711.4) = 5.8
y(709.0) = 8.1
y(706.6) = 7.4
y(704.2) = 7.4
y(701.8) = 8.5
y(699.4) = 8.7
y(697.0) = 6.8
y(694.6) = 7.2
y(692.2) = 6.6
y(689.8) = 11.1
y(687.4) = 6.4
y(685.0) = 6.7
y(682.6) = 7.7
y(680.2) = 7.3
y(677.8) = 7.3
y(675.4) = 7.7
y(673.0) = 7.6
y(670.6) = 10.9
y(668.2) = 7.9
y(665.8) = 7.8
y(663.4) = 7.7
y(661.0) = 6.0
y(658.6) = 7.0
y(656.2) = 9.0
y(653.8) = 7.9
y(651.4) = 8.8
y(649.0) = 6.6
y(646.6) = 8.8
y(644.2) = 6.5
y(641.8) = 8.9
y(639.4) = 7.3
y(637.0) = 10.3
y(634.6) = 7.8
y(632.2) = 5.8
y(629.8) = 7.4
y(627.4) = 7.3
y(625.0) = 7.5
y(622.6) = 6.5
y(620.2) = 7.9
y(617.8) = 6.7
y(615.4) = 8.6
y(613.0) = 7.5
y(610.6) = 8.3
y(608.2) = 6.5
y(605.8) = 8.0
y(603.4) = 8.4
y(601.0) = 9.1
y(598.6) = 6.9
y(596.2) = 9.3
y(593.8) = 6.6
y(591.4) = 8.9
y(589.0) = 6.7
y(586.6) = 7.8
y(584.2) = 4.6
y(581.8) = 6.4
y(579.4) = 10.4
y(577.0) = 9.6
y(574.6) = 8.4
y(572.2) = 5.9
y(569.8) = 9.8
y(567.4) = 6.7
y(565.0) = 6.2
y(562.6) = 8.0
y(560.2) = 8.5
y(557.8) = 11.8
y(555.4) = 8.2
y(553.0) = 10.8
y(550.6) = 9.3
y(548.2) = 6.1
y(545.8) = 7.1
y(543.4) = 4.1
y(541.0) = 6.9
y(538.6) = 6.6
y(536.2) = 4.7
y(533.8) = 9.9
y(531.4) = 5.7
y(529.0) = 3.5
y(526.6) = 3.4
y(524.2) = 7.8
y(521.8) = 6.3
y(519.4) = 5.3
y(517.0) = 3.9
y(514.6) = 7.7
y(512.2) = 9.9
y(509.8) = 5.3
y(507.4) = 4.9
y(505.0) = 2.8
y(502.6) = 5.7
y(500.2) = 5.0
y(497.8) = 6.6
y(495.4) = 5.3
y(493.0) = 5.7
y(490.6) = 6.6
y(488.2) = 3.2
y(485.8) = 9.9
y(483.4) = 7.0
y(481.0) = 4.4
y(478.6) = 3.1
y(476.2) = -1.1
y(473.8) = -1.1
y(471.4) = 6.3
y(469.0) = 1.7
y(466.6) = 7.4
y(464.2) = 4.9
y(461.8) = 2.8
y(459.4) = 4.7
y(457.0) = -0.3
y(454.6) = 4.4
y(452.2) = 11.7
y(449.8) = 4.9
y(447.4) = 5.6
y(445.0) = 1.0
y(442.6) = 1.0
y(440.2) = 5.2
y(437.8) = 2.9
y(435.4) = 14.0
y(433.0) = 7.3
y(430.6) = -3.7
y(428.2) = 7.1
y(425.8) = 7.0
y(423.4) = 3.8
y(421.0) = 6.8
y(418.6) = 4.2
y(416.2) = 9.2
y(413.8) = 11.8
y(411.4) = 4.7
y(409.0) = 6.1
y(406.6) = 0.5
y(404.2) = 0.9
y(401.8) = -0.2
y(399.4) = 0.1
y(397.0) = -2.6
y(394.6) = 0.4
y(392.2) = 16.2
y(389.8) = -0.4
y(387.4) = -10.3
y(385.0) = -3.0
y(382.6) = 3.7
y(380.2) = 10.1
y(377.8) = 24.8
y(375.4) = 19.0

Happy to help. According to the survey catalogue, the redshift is 0.377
